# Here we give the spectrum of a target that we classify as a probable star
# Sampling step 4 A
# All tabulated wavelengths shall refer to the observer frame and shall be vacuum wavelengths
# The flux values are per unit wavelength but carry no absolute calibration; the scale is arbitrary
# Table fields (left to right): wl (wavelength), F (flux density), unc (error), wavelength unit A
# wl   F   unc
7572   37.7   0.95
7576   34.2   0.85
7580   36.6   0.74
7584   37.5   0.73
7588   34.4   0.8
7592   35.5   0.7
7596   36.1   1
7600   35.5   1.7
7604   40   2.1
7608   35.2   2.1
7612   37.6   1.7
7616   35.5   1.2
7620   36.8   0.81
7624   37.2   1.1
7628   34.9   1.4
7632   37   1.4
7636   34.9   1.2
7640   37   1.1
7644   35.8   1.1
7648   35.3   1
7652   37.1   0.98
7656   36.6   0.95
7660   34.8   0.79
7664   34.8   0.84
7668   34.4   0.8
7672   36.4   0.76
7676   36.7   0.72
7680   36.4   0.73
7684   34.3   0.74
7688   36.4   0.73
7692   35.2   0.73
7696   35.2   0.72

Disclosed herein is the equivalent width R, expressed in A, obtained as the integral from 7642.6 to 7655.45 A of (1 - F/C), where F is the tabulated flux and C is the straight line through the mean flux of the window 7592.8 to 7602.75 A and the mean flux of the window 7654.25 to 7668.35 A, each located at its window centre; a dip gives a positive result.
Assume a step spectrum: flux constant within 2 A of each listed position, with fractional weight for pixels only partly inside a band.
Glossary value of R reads -0.28 A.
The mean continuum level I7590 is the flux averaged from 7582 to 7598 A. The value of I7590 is 35.9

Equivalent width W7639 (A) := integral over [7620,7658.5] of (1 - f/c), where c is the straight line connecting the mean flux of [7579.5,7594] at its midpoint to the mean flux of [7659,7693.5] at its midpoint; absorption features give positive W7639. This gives -0.6 A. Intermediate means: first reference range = 35.9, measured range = 36.2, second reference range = 35.5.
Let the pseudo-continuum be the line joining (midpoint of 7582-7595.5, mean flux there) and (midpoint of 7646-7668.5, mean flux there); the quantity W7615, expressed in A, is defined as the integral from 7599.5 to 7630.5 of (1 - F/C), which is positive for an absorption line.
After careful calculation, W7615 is -0.8 A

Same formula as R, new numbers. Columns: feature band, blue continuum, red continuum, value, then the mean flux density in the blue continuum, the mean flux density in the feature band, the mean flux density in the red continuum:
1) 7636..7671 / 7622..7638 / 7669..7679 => 0.5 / 36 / 35.7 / 36.3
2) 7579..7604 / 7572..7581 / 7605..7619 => -0.1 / 35.8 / 36.2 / 36.4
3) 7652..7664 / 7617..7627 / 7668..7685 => 0.1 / 36.6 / 35.8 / 35.9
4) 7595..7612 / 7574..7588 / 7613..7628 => -0.3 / 35.9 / 36.8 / 36.4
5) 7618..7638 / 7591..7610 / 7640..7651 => 0.0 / 36.5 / 36.2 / 36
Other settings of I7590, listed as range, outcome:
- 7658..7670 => 34.7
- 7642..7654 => 36.1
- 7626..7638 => 35.6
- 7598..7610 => 36.9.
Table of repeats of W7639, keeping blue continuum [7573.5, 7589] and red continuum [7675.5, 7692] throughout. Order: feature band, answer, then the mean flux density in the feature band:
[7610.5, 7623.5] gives -0.3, 36.7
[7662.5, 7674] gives 0.2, 35.2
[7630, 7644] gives -0.2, 36.2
